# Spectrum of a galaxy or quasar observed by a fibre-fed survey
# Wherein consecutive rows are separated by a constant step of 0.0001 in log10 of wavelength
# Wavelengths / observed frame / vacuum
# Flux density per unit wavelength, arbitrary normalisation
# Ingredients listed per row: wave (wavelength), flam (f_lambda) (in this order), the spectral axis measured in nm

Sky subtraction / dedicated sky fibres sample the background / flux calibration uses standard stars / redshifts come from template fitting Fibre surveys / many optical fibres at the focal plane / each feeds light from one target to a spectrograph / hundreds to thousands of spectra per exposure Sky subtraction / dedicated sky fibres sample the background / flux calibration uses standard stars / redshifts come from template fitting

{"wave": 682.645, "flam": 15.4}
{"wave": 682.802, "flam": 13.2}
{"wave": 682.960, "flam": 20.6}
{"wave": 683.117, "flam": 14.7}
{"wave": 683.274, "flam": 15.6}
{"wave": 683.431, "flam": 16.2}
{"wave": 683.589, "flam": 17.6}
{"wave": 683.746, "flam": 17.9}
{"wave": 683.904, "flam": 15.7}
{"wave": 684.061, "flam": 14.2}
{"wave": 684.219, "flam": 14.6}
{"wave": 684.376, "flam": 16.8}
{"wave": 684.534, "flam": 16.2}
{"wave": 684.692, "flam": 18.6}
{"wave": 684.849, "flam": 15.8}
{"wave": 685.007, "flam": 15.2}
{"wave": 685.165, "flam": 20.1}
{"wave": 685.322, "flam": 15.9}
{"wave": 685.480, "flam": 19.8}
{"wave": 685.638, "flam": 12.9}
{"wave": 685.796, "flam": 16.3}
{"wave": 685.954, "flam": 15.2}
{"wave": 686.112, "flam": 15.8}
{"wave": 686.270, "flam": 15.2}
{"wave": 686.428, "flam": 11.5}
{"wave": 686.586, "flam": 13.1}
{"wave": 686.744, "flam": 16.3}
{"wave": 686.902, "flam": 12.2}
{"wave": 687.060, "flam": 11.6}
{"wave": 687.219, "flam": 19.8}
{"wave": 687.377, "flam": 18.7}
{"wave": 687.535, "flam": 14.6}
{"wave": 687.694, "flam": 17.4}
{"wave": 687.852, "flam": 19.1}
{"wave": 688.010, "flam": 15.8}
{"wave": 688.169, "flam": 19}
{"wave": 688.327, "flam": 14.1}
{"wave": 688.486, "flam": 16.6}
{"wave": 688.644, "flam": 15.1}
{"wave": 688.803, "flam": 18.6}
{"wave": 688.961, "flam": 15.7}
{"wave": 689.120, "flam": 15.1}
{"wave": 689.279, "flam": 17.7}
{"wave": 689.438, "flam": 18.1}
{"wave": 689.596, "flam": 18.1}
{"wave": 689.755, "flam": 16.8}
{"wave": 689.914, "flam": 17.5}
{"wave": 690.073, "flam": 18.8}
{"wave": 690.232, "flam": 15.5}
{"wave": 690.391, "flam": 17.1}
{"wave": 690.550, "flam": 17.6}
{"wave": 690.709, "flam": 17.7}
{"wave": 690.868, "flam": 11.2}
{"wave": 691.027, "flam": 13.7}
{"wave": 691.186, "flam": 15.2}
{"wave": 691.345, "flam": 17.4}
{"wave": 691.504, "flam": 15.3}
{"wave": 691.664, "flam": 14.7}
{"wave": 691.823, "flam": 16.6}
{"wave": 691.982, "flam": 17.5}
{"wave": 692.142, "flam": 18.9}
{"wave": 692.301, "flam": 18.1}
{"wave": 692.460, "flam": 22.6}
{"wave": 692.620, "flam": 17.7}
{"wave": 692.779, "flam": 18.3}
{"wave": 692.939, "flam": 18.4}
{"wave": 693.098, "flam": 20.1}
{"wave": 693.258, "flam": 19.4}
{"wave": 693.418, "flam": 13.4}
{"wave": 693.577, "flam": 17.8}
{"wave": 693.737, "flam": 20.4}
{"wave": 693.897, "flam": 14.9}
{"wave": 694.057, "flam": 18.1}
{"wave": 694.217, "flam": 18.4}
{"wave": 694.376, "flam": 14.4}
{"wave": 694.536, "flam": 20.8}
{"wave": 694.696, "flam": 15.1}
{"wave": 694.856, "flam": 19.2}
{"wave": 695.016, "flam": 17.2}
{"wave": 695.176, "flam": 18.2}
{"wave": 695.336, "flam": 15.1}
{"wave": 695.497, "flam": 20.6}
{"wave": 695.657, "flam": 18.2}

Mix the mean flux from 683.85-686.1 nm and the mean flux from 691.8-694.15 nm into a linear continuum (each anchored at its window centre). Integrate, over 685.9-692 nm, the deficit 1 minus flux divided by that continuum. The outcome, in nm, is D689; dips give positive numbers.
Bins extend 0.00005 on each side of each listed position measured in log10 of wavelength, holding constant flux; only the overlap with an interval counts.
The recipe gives 0.40 nm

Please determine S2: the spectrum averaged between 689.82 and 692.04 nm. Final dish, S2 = 16.1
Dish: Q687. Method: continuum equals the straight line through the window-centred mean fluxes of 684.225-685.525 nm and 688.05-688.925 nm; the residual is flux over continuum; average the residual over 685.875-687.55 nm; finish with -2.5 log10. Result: 0.13 mag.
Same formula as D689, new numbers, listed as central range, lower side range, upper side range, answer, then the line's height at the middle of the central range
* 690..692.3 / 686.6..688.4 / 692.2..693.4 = 0.23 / 18.1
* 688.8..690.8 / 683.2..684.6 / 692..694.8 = 0.02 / 17.3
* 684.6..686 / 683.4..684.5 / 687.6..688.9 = -0.03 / 16.4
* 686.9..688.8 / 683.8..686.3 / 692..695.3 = 0.04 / 16.8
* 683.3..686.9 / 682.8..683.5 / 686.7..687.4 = 0.01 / 15.9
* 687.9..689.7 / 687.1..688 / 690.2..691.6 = 0.00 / 16.8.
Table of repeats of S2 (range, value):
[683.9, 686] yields 16.3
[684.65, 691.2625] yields 16.2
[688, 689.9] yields 16.8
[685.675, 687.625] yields 15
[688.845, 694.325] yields 17.2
